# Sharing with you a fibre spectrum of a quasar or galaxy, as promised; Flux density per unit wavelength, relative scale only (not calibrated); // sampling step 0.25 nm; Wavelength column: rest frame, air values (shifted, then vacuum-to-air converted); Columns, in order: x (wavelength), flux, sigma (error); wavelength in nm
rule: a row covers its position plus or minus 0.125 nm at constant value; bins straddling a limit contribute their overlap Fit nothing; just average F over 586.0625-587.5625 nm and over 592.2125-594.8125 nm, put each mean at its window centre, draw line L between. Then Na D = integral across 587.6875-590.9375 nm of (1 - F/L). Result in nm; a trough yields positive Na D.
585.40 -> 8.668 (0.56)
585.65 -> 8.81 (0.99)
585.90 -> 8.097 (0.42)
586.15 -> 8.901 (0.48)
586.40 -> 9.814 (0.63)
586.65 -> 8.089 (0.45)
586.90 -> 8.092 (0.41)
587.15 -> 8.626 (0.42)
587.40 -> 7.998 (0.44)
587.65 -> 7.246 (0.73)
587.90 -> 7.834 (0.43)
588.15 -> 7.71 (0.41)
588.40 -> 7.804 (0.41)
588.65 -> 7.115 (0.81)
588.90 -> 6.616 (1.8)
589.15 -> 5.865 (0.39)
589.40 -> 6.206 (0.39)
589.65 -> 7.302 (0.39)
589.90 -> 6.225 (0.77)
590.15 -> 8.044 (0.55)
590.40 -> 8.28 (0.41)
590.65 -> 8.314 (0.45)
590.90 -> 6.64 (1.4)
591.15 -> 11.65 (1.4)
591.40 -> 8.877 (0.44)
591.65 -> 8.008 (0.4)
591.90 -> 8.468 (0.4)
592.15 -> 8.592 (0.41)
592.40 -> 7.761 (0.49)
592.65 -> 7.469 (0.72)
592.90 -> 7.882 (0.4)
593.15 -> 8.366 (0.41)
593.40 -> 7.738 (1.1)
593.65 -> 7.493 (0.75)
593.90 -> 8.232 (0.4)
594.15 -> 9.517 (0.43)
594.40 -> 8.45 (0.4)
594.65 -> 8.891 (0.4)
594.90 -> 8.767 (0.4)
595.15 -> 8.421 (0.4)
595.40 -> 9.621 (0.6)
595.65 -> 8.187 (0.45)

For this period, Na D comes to 0.452 nm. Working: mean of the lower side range 8.55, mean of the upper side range 8.2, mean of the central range 7.24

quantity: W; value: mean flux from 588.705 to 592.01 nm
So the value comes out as 7.71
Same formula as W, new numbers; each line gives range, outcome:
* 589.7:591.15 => 7.85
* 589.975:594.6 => 8.31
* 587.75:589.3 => 7.14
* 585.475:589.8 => 7.77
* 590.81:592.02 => 8.79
